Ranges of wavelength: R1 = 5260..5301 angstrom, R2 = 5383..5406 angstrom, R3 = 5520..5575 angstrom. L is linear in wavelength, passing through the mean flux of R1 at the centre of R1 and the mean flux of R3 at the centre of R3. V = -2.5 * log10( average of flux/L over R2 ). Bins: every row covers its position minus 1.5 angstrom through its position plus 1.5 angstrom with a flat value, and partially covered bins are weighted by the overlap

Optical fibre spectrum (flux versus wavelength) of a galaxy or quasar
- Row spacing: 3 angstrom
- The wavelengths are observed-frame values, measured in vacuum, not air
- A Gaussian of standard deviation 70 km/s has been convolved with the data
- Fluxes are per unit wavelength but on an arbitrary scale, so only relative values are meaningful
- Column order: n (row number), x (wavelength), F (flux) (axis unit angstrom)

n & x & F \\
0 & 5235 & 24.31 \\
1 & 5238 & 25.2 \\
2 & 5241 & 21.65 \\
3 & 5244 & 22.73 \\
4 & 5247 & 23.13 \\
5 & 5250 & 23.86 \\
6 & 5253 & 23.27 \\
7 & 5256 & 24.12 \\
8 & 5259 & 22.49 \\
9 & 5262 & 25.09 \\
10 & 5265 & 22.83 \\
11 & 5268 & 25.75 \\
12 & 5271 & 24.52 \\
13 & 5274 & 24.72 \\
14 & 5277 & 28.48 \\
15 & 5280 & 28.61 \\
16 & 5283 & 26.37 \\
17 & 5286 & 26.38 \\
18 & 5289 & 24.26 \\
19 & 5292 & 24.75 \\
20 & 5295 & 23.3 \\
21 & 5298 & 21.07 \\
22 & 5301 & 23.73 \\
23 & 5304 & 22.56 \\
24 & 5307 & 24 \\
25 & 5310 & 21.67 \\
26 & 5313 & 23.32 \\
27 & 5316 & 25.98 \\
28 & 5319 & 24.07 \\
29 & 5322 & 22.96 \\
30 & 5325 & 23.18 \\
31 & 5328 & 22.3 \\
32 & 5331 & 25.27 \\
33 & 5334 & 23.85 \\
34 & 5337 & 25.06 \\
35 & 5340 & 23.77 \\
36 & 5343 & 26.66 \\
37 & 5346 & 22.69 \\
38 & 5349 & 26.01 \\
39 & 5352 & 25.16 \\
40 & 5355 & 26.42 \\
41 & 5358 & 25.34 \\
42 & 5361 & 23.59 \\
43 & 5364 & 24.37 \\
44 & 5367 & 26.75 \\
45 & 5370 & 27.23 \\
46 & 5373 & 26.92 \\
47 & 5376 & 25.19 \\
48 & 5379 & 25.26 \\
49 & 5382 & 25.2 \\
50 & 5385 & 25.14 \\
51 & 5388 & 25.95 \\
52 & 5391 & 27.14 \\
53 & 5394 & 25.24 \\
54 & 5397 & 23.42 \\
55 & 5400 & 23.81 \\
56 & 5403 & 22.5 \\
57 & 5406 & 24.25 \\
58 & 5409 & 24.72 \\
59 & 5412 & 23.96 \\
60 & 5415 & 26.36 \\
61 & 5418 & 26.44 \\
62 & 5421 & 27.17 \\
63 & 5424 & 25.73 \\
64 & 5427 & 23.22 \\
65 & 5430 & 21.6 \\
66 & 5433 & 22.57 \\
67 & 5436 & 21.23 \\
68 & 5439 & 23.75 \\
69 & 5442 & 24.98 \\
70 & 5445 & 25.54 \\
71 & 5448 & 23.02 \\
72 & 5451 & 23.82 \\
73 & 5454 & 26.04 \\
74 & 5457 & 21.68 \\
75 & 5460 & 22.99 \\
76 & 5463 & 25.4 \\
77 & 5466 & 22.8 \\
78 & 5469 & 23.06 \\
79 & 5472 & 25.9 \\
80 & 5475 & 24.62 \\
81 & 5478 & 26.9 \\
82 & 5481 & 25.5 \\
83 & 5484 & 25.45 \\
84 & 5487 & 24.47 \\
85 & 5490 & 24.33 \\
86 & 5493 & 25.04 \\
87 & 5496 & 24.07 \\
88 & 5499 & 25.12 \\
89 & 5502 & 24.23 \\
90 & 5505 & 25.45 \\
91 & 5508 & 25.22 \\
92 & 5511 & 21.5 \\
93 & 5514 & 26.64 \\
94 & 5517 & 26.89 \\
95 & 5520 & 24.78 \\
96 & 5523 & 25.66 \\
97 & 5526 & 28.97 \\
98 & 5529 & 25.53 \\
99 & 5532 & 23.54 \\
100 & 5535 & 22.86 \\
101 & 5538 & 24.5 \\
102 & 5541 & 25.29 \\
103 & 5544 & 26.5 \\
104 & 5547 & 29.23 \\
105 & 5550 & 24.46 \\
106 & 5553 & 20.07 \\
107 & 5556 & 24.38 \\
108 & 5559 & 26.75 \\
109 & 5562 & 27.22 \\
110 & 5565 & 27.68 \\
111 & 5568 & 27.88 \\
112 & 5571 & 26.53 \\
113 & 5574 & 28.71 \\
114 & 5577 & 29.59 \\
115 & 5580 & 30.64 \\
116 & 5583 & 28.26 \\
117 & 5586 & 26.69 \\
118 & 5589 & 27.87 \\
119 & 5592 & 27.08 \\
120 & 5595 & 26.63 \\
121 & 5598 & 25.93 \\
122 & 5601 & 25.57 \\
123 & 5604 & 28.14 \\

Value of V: 0.03 mag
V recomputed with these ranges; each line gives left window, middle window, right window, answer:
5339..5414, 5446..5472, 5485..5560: 0.06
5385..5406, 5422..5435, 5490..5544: 0.06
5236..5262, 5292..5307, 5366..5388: 0.06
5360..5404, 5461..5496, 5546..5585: 0.06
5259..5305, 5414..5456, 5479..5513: 0.02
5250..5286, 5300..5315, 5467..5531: 0.09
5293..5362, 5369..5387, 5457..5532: -0.07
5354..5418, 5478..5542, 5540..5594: 0.06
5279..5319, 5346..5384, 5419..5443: -0.06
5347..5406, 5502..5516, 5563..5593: 0.10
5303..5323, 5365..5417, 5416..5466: -0.06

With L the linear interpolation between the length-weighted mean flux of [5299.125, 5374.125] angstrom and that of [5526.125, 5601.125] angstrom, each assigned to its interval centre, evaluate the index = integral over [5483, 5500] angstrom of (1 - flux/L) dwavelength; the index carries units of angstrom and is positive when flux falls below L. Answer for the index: 0.7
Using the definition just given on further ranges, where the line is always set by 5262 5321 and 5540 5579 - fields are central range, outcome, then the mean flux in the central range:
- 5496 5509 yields 0.6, 24.9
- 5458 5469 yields 1.0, 23.5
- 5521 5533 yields 0.2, 26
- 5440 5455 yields 0.6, 24.6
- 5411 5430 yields 0.2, 25.2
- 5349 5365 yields 0.0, 25.1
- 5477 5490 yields 0.3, 25.4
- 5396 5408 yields 0.9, 23.5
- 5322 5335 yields 0.7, 23.6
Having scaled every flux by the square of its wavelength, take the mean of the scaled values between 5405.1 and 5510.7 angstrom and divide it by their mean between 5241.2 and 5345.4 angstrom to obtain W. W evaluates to 1.07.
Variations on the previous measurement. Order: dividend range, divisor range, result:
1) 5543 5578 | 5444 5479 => 1.13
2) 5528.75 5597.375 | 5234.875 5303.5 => 1.21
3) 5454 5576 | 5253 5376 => 1.10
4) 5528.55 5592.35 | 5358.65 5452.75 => 1.13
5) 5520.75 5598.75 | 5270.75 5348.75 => 1.19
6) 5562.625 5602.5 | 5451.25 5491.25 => 1.17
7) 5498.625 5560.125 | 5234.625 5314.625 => 1.14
